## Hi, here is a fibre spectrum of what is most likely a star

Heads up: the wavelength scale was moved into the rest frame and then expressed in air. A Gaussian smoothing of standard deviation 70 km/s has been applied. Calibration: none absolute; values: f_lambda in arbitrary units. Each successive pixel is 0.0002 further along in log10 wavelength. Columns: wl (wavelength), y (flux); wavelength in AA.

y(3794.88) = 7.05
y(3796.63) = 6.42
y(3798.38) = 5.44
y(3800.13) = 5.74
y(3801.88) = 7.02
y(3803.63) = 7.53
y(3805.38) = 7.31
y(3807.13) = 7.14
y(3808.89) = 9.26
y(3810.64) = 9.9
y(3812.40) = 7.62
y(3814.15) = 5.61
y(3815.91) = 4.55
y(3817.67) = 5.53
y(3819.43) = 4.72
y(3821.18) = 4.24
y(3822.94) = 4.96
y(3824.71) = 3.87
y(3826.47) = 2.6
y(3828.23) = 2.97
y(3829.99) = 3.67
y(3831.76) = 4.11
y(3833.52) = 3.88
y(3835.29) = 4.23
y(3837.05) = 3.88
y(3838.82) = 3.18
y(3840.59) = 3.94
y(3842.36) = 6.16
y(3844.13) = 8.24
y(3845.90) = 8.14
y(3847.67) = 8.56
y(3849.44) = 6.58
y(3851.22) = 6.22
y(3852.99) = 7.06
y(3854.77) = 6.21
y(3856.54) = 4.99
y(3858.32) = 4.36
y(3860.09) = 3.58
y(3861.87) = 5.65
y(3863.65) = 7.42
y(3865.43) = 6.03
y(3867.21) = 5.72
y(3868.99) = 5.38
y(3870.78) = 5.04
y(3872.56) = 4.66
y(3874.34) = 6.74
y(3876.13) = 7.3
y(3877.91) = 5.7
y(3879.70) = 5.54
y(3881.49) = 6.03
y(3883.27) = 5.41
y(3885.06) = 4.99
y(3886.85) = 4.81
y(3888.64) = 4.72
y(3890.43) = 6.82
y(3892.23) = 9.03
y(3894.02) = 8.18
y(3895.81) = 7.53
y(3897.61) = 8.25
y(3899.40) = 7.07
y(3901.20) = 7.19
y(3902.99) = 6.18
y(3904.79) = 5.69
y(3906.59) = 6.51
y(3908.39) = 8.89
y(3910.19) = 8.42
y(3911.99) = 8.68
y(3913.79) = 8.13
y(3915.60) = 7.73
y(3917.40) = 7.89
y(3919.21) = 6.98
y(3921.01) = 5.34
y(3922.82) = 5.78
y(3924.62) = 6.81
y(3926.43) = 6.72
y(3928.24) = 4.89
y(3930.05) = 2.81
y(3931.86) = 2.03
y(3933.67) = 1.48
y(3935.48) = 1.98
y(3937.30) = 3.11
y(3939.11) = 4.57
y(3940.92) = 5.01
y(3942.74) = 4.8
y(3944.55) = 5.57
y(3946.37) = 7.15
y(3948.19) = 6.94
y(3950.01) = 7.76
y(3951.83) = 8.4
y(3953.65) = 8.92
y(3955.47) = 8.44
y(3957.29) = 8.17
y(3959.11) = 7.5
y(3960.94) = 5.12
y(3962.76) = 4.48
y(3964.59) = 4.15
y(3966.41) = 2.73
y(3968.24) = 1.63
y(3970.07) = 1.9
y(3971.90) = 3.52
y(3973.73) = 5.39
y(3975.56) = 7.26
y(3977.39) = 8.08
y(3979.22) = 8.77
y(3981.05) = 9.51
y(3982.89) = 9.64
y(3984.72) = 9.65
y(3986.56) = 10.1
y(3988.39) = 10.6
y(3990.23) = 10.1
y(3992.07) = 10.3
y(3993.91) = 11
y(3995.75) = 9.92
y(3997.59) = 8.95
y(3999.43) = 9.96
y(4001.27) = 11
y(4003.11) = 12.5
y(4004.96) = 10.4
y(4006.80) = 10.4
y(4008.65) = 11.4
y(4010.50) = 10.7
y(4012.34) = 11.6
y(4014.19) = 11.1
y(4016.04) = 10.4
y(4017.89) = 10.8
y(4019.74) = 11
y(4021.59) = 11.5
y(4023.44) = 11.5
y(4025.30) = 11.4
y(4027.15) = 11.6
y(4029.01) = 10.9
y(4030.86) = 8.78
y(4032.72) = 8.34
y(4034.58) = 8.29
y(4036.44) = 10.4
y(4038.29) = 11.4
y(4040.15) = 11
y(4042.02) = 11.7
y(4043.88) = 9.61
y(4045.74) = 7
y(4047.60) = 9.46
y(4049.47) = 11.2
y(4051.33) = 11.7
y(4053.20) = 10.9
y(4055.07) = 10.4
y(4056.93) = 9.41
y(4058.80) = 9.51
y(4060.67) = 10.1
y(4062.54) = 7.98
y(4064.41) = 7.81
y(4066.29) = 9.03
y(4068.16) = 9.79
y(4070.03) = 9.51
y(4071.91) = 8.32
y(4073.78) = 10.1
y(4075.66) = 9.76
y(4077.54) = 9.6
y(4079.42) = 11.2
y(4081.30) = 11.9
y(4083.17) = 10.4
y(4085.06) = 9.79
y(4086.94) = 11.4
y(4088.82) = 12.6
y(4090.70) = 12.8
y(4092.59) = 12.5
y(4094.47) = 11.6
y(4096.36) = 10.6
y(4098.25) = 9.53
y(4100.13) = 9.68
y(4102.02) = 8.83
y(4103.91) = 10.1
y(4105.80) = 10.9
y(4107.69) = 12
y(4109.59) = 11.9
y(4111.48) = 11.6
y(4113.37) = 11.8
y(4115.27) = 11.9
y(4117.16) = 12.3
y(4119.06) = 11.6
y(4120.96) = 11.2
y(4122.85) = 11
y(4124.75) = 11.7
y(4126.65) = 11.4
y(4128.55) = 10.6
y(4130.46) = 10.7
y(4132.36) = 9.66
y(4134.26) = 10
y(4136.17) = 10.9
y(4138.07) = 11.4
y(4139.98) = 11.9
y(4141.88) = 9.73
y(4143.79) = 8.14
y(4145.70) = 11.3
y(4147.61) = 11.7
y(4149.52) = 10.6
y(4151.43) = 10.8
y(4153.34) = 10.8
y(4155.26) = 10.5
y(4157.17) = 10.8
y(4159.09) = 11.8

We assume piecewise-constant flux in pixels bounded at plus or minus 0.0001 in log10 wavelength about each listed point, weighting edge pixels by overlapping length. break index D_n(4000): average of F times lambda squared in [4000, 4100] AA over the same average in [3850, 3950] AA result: 1.88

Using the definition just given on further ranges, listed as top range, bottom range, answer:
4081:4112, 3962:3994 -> 1.65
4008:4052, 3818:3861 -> 2.30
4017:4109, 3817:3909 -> 1.99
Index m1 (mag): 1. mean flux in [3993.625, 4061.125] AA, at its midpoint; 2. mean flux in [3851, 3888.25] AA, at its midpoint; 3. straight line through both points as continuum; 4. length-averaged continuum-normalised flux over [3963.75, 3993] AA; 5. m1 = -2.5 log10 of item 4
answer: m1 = 0.27 mag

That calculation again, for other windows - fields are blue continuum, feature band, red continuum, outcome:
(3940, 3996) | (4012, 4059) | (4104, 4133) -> -0.16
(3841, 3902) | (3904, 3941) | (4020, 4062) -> 0.29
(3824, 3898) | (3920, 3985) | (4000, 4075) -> 0.38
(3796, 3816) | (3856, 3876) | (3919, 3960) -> 0.17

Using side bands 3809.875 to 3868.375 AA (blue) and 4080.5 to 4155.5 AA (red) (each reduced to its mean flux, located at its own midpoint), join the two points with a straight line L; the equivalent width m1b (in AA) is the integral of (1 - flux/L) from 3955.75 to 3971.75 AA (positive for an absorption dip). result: 6.7 AA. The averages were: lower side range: 5.4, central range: 4.57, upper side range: 11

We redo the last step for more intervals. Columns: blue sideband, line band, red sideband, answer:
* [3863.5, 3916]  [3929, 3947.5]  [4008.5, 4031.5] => 9.8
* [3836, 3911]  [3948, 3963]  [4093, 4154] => 0.6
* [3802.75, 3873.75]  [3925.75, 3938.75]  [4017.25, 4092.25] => 7.4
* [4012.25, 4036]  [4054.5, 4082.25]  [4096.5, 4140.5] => 2.9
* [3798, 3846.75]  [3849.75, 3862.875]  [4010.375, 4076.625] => 1.5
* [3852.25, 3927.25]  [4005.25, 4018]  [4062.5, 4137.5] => -2.8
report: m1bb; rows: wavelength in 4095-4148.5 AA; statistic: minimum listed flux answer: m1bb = 8.14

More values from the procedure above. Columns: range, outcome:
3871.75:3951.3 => 1.48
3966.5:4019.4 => 1.63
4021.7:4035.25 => 8.29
